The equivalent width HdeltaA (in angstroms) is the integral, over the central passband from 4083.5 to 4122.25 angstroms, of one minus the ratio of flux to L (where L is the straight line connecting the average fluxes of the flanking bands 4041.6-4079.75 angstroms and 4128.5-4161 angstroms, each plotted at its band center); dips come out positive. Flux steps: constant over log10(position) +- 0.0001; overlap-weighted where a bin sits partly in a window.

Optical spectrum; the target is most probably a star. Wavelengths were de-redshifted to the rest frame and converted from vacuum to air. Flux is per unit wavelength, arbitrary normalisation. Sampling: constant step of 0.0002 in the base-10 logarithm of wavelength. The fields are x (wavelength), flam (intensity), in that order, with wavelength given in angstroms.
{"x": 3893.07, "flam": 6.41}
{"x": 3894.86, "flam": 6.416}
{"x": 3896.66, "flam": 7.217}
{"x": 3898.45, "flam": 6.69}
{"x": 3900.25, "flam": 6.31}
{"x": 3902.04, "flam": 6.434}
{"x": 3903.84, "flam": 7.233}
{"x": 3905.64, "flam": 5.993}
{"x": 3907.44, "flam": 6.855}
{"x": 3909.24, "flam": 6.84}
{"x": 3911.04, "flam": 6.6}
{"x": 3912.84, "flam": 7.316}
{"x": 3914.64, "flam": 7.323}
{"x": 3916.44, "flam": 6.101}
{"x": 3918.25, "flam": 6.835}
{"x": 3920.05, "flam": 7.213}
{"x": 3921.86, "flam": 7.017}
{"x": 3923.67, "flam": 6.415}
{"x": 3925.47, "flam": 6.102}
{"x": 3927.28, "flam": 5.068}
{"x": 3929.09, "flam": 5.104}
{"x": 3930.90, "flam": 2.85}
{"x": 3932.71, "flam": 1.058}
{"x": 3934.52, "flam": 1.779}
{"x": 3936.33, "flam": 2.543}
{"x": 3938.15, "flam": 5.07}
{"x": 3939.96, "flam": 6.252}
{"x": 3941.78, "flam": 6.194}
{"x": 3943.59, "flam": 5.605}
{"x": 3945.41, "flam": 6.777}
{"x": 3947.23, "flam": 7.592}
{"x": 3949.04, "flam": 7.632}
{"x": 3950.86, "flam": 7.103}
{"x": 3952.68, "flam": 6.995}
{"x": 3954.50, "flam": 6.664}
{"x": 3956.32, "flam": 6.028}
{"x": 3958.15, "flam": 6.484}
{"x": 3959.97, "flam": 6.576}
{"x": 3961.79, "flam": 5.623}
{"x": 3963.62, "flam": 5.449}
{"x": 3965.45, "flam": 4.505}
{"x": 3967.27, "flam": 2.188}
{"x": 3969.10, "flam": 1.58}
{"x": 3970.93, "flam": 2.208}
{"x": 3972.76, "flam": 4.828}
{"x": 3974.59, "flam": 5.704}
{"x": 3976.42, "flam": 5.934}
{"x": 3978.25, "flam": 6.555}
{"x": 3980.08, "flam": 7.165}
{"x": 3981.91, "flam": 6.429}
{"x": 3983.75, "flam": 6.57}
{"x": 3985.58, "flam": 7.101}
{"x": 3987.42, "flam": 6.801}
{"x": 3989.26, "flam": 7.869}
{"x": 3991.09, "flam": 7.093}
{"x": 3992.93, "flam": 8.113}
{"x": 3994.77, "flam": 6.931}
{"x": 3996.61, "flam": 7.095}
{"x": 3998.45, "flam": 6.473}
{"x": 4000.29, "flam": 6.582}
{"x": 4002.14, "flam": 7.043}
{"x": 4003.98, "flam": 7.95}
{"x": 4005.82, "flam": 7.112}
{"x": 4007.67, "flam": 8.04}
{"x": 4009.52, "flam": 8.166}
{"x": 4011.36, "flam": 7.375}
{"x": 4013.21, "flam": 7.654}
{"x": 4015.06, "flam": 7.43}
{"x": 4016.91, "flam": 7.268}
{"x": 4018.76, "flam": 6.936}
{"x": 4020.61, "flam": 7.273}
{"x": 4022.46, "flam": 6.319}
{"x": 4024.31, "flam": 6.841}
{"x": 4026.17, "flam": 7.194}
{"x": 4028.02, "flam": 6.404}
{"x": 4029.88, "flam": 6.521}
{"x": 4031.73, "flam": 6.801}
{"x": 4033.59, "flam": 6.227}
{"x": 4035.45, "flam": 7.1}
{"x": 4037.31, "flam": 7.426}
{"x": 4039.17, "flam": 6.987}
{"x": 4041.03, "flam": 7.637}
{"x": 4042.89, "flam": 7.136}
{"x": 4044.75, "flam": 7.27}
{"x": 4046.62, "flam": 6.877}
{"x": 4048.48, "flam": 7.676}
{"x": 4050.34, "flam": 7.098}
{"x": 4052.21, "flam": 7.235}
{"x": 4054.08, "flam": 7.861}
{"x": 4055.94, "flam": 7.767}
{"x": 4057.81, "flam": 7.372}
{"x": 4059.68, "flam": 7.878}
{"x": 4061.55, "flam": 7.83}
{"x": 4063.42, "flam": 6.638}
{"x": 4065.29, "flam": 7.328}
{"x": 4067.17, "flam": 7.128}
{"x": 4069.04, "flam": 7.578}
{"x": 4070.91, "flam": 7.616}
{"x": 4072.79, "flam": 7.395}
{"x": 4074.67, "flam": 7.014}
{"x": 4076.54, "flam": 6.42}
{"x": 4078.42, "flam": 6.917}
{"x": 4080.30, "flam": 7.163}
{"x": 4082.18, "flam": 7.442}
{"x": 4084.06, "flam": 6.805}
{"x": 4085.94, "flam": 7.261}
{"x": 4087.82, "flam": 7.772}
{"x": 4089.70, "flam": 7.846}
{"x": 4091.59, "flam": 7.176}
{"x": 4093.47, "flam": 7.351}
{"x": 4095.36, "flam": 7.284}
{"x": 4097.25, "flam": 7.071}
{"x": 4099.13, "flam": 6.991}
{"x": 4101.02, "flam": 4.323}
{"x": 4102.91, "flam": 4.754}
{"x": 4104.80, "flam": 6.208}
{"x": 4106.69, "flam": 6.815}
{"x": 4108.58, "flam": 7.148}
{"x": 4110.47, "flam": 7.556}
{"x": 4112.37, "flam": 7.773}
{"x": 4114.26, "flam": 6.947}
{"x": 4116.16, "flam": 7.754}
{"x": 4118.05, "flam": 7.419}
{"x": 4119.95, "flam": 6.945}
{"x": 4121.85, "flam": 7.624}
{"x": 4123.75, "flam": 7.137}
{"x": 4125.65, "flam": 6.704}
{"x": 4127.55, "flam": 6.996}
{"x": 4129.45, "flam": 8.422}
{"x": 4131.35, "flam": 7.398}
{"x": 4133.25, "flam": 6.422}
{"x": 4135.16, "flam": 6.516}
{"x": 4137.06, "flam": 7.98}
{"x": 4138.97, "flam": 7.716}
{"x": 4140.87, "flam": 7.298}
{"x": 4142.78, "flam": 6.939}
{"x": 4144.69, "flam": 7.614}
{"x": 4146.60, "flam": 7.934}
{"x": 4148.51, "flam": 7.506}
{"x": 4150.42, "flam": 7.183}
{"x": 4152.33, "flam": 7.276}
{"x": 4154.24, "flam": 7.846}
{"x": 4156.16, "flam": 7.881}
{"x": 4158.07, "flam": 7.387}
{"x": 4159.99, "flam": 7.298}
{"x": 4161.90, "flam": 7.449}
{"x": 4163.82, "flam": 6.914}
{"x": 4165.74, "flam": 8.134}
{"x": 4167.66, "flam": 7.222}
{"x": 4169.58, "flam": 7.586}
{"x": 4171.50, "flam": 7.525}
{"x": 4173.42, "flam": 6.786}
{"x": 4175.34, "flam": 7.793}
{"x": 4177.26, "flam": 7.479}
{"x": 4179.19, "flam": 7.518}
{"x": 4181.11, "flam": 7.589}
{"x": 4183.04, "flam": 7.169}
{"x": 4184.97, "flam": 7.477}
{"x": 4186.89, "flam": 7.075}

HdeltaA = 2.1 angstroms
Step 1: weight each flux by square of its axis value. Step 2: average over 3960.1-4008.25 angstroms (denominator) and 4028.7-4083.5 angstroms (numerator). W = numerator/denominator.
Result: 1.2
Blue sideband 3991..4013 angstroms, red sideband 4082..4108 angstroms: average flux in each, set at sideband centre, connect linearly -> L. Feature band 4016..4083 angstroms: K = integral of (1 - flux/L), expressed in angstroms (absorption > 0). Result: -0.96 angstroms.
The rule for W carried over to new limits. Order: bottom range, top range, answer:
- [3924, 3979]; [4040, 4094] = 1.51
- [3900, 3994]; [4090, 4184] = 1.35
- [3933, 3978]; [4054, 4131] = 1.45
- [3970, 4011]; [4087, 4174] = 1.15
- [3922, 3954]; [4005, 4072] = 1.42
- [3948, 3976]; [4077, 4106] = 1.37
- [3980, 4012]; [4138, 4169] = 1.12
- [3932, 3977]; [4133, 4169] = 1.59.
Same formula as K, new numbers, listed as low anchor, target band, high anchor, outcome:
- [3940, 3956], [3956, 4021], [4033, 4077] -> 5.4 angstroms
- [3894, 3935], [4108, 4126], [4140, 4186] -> -0.4 angstroms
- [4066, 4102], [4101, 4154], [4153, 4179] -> 1.1 angstroms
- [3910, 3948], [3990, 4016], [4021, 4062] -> -3.0 angstroms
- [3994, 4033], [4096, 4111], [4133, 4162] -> 2.0 angstroms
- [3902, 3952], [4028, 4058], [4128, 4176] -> -2.1 angstroms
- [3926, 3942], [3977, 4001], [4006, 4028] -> -3.2 angstroms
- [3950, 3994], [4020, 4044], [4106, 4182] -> -1.8 angstroms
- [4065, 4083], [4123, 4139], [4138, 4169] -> 0.4 angstroms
